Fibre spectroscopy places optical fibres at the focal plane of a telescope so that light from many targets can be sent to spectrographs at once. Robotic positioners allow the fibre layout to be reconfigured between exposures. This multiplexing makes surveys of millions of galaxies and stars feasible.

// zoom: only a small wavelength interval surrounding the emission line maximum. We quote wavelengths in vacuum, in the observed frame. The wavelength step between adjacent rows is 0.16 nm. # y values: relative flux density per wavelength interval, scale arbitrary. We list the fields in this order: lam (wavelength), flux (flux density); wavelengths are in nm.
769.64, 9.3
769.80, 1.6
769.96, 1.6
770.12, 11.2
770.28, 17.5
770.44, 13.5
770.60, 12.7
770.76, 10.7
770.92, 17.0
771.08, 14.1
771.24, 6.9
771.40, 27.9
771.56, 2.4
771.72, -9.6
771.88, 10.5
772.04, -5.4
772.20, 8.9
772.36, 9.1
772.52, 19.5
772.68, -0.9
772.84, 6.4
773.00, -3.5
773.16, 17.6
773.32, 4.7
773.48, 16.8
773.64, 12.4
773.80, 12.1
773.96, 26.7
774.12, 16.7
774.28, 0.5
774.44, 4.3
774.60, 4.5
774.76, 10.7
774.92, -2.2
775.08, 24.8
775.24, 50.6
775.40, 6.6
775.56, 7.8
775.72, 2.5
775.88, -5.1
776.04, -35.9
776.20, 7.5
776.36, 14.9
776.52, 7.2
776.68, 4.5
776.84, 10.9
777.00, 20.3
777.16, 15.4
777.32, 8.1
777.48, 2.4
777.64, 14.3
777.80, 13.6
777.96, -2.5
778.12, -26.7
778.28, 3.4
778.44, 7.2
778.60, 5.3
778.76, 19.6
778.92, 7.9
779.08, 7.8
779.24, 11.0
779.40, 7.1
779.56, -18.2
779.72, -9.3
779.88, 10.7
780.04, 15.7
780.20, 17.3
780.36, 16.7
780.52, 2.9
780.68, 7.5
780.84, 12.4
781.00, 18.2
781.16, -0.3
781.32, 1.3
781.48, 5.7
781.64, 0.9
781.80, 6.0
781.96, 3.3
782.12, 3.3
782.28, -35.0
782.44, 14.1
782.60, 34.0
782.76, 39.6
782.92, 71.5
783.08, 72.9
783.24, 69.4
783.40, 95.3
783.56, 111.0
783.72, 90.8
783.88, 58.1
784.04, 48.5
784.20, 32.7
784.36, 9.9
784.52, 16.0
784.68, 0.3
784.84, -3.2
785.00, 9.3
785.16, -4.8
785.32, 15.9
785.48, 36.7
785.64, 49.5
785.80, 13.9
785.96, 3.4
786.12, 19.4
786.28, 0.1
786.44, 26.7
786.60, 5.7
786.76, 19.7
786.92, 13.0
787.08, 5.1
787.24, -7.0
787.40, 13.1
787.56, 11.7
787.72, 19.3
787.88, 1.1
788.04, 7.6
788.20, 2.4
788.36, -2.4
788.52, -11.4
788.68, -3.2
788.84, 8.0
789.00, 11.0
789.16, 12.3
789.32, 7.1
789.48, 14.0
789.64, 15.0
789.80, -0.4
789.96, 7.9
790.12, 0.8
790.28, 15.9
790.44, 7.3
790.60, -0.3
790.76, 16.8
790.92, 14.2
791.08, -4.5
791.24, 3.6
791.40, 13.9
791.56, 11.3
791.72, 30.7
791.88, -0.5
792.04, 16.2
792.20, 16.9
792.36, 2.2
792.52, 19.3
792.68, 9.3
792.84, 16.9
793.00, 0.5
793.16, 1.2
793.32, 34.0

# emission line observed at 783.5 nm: [O II]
